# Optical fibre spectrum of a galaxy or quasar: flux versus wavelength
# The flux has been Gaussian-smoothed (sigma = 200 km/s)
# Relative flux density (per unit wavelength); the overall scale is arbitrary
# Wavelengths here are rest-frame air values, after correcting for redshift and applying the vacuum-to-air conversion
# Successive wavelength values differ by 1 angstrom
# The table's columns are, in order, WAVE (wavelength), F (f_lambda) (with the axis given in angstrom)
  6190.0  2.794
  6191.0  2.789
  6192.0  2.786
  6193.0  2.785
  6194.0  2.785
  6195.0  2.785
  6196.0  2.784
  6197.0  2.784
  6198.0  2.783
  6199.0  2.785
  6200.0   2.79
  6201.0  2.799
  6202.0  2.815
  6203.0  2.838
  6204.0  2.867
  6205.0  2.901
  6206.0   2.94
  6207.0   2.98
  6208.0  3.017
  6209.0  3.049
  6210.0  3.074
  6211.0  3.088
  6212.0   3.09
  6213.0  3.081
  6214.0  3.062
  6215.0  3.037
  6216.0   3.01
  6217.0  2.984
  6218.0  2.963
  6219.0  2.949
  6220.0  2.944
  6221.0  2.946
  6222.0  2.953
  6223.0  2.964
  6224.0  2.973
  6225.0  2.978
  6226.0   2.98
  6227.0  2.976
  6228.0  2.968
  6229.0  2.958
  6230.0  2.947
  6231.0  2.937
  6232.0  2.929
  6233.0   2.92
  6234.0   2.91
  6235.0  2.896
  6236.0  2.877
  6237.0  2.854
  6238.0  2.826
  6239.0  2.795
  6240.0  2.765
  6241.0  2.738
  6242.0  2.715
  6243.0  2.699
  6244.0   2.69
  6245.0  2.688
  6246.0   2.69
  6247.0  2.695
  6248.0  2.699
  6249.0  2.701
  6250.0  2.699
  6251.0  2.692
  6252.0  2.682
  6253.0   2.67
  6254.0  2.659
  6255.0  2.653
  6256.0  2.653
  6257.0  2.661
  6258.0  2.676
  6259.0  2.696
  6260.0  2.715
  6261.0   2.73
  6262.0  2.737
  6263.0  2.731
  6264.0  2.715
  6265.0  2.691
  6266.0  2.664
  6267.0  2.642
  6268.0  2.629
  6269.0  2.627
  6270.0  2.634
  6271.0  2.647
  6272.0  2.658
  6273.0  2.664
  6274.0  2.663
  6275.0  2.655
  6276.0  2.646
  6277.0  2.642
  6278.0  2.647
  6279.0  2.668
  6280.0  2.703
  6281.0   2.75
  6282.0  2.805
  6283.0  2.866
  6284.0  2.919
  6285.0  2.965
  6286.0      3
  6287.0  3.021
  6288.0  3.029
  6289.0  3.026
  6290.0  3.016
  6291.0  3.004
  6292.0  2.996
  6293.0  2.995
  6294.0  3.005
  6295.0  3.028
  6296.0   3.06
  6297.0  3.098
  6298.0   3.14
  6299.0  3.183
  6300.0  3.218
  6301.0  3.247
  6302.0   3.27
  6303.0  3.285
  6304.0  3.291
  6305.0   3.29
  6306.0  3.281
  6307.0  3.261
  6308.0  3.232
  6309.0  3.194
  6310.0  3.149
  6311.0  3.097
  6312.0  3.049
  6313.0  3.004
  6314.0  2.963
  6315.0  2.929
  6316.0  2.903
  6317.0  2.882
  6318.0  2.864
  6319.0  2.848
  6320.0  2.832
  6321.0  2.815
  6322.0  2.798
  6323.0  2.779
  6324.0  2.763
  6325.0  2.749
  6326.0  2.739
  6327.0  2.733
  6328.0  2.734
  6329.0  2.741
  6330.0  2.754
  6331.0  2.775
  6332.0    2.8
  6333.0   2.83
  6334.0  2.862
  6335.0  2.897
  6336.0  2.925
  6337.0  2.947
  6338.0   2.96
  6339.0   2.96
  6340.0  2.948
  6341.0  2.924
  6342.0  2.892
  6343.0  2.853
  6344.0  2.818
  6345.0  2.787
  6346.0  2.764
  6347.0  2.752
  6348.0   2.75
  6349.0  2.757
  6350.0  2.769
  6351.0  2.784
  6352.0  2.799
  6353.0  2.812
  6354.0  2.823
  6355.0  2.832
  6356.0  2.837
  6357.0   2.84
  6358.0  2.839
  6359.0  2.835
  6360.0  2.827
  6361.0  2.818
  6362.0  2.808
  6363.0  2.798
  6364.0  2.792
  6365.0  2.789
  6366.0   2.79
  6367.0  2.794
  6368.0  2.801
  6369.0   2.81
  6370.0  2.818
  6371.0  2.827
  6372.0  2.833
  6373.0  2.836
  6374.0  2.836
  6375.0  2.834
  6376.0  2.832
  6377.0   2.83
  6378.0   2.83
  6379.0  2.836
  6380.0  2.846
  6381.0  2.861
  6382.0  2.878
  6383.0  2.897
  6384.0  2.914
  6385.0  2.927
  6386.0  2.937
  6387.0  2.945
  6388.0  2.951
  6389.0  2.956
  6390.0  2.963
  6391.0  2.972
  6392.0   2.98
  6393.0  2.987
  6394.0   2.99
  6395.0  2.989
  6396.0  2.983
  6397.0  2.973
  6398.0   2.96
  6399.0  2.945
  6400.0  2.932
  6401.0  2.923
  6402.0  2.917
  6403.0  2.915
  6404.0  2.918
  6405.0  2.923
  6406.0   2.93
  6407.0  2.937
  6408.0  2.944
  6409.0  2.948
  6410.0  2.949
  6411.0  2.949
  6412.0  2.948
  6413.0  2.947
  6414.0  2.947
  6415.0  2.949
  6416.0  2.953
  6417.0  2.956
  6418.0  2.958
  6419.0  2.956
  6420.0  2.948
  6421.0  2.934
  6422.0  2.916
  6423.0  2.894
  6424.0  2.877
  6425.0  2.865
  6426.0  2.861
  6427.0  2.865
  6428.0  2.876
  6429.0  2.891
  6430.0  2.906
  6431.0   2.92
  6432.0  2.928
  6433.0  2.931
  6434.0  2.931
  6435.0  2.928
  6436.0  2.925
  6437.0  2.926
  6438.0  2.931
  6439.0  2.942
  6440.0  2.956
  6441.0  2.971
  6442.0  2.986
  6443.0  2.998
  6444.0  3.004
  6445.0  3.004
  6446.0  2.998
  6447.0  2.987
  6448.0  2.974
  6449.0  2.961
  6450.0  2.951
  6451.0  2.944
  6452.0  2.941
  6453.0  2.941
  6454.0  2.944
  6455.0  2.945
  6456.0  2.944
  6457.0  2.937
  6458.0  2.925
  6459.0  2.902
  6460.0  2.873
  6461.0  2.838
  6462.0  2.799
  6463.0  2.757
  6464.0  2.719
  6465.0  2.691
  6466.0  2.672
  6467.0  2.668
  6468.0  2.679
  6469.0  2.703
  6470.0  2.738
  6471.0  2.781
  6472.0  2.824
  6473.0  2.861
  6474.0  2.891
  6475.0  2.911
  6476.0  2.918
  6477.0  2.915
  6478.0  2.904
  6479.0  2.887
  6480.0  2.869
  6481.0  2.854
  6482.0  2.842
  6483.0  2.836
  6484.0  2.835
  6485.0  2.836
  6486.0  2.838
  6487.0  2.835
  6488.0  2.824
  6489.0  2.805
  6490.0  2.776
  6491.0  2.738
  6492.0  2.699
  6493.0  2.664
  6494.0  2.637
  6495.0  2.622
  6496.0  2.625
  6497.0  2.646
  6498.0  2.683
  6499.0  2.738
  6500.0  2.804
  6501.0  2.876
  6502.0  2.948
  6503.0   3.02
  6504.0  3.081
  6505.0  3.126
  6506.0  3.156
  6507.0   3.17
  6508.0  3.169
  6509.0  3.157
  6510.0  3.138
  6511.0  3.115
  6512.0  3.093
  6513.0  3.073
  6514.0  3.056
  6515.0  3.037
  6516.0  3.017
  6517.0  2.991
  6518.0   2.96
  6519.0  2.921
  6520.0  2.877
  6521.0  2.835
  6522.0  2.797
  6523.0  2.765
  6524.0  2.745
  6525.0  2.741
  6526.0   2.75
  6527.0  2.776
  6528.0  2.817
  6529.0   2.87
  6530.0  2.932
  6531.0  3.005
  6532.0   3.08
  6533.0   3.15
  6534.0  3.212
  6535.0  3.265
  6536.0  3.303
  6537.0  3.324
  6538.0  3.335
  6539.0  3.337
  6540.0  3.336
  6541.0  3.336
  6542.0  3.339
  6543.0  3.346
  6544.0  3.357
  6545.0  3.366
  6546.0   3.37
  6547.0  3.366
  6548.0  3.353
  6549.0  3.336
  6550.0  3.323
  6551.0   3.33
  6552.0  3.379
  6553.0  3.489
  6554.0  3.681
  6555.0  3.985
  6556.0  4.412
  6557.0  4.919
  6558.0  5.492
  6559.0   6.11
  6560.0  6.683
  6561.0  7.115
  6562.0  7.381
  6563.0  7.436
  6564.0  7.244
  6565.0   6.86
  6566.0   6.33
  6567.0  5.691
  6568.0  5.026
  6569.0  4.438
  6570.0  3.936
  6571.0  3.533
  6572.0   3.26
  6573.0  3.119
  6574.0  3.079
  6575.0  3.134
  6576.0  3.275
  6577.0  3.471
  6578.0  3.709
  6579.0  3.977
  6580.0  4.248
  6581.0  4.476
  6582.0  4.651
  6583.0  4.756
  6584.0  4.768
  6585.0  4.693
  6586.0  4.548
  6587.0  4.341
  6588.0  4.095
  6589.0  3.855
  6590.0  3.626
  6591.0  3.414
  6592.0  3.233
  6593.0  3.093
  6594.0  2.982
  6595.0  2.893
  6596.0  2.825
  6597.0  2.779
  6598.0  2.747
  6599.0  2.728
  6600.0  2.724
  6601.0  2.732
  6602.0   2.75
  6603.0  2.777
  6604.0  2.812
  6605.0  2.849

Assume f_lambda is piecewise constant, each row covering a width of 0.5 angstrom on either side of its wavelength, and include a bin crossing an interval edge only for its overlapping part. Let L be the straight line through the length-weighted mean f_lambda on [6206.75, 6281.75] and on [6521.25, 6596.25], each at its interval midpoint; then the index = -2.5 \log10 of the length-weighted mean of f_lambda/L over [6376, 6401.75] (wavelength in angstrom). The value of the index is 0.14 mag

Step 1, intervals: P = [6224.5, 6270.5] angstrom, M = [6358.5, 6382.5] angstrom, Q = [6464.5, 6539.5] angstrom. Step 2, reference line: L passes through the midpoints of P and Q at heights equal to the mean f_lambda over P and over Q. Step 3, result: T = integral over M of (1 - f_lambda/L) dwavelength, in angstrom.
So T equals 0.08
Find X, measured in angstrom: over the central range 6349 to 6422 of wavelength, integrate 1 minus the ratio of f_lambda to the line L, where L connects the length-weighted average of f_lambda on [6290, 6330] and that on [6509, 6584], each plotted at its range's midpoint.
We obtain 8.5 angstrom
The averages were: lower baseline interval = 3.01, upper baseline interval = 3.82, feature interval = 2.89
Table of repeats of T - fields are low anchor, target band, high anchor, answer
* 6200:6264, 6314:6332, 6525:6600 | 1.96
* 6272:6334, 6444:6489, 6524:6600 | 8.76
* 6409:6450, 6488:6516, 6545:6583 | 6.49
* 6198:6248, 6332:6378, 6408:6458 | 1.46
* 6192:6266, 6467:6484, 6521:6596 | 3.84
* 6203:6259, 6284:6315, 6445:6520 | -2.54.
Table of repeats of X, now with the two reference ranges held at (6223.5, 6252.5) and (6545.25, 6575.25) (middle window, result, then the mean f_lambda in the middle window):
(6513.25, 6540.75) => 9.0 angstrom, 3.01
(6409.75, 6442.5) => 8.1 angstrom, 2.93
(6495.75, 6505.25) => 3.2 angstrom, 2.85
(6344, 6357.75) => 2.7 angstrom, 2.79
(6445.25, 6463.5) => 5.1 angstrom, 2.92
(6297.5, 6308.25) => -0.2 angstrom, 3.25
